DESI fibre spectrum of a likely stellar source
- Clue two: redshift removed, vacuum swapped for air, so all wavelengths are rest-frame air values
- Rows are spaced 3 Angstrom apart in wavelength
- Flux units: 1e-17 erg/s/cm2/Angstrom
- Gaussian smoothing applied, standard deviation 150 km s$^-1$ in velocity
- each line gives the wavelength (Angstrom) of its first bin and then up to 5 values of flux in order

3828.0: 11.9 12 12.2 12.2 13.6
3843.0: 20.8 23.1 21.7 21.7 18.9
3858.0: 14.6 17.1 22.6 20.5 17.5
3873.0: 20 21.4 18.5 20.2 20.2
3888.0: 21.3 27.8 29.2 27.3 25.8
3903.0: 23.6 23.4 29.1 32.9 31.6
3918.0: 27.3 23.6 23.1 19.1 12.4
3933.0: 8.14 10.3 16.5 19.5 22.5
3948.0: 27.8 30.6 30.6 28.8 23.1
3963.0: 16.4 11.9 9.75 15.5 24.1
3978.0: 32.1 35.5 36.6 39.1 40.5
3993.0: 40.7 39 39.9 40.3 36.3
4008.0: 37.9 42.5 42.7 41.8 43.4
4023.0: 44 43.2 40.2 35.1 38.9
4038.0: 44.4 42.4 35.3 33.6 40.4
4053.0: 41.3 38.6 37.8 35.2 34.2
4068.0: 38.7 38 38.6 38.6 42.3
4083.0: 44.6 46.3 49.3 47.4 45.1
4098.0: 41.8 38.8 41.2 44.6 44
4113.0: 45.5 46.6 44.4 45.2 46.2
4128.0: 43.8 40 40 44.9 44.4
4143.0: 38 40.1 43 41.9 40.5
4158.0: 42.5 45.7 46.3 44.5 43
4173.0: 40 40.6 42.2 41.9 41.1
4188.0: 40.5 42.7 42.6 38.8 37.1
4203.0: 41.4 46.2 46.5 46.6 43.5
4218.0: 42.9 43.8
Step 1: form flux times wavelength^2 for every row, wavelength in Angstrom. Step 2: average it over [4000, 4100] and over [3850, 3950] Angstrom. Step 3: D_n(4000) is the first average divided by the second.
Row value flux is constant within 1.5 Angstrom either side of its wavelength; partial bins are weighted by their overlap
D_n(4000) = 2.0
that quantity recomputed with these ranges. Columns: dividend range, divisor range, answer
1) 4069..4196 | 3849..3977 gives 2.21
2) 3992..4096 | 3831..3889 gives 2.38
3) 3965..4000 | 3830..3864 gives 1.88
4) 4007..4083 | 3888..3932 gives 1.69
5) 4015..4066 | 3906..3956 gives 1.82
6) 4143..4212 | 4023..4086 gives 1.14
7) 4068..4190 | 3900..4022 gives 1.64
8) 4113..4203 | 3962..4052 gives 1.28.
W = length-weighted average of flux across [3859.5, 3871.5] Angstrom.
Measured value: 19.4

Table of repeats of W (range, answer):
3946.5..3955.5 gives 29.7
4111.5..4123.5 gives 45.4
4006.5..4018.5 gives 41.2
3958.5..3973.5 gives 15.3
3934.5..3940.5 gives 13.4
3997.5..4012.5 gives 39.4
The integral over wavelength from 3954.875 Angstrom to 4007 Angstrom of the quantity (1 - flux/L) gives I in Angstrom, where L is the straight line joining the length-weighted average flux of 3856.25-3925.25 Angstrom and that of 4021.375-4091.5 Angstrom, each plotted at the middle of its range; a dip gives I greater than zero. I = 4.4 Angstrom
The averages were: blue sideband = 23.4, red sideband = 40.2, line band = 30.1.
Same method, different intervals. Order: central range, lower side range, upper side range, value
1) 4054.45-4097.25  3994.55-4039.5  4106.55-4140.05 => 1.5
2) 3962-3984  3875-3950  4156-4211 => 4.3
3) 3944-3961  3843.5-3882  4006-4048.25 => 1.9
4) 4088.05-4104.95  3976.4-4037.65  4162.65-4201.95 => -1.4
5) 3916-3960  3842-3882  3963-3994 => 6.1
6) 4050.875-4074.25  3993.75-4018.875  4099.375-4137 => 2.2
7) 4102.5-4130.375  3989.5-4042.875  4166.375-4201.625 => -2.4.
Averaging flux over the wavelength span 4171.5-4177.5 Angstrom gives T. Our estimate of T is 40.3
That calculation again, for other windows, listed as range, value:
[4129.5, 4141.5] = 42.3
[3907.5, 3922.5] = 28.9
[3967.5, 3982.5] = 23.4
